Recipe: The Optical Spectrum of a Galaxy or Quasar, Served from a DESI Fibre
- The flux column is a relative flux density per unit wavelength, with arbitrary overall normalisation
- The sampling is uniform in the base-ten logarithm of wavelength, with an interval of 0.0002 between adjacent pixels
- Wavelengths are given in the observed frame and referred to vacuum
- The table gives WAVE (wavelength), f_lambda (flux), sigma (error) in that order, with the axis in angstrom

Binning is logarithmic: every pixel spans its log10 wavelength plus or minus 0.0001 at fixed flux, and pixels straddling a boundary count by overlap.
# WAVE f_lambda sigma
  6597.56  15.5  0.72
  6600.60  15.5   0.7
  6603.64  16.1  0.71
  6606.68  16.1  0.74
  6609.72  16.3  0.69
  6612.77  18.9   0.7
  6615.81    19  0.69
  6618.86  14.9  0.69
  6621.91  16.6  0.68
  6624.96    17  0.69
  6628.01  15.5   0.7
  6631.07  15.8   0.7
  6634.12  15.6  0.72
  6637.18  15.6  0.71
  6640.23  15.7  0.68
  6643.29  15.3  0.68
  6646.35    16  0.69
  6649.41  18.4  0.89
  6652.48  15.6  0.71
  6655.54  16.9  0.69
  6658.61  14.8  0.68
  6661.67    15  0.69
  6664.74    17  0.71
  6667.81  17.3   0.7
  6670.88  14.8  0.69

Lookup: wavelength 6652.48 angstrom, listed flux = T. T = 15.6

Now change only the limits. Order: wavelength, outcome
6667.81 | 17.3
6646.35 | 16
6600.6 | 15.5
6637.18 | 15.6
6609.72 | 16.3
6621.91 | 16.6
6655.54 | 16.9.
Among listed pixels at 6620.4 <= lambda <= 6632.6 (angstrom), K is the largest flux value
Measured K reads 17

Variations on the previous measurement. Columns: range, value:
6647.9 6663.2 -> 18.4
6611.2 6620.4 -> 19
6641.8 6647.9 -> 16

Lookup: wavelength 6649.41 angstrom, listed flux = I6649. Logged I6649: 18.4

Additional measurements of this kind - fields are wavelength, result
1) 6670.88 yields 14.8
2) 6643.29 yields 15.3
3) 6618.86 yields 14.9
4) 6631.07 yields 15.8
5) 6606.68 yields 16.1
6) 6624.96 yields 17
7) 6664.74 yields 17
